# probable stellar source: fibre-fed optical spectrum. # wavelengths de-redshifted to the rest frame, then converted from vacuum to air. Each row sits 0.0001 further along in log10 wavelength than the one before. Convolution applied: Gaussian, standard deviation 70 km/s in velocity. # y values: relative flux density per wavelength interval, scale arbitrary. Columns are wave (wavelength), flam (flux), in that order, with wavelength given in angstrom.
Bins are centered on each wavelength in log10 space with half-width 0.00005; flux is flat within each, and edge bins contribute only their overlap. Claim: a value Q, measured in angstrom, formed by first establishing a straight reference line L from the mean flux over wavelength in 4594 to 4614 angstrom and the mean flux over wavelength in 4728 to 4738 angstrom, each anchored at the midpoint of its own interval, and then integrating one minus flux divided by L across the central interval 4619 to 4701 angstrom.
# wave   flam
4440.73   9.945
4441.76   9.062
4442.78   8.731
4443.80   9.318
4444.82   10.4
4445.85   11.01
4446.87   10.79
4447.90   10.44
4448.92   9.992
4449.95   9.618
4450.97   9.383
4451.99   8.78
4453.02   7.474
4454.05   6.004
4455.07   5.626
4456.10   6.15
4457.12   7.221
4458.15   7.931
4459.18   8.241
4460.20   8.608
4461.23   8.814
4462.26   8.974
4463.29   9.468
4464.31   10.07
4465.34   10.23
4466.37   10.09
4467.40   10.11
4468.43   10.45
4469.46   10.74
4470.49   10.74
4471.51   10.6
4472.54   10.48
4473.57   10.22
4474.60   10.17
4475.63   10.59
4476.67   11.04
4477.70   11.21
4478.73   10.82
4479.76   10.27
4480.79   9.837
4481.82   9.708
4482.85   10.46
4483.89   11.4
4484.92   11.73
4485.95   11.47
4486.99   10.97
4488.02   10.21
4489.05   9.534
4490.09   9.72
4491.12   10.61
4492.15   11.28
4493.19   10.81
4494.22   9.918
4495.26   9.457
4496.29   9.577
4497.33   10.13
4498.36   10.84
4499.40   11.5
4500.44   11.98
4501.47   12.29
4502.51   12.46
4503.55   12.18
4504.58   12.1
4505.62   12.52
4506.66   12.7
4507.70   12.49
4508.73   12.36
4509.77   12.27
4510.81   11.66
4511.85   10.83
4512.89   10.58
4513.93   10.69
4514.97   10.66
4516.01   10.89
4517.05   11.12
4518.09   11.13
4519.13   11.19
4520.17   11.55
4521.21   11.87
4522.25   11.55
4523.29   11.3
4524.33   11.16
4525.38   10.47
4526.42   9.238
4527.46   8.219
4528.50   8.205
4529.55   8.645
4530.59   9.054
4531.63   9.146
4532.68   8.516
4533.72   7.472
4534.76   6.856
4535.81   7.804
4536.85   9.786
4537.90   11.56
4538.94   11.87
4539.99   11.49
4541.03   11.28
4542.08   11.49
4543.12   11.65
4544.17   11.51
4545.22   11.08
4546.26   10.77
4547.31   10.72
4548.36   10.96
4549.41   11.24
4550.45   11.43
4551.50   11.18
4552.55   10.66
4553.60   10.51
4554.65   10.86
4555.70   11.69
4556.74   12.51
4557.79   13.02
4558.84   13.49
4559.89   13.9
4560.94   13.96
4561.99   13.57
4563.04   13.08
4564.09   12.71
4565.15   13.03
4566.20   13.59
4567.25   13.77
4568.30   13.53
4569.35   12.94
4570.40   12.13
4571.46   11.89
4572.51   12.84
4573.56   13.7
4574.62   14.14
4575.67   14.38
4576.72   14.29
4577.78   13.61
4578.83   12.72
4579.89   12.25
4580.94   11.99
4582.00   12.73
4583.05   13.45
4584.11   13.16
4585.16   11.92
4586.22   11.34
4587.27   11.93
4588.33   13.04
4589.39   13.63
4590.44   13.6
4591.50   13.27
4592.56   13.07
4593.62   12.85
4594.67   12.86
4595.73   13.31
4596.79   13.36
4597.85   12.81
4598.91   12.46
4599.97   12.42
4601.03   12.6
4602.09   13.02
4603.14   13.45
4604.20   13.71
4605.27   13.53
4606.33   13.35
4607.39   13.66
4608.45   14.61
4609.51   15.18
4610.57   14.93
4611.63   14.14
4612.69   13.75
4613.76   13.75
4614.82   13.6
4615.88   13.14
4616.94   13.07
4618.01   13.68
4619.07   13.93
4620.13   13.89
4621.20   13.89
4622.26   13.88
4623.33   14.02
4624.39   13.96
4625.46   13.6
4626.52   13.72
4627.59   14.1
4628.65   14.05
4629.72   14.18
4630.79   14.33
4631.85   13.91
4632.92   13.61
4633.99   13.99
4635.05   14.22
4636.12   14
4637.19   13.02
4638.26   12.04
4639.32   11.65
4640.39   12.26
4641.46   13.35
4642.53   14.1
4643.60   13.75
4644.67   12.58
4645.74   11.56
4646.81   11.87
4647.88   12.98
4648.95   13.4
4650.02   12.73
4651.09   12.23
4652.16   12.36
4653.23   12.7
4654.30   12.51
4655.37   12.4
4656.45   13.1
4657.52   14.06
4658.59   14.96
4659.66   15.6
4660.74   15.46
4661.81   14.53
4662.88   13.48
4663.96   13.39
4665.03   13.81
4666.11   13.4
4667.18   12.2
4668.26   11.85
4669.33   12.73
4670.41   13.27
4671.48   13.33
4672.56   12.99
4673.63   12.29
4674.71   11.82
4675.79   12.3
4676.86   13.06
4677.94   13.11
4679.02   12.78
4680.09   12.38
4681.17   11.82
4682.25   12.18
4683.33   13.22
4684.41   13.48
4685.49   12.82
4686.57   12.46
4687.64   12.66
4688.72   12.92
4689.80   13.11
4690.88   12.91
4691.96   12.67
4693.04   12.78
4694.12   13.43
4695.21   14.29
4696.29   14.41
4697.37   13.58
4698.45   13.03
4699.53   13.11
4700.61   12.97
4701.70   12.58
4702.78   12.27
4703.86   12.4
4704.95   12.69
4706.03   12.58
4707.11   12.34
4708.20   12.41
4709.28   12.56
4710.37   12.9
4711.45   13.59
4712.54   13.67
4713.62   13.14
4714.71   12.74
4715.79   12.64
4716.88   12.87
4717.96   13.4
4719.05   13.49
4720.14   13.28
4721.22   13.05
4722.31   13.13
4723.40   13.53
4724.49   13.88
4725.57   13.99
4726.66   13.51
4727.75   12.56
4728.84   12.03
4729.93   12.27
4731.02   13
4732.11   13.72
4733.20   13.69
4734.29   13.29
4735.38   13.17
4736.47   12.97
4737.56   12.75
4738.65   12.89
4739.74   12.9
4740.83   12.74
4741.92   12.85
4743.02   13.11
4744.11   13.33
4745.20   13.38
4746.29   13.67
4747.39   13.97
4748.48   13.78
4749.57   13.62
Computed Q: 0.4 angstrom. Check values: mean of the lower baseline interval 13.5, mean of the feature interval 13.2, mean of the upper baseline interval 13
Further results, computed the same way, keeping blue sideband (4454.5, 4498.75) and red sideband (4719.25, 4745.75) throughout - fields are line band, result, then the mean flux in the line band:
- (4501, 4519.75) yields -2.4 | 11.7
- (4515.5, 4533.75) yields 0.7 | 10.1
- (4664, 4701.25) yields -1.2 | 12.9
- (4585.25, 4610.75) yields -3.9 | 13.2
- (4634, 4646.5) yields -1.1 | 13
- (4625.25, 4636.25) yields -2.0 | 14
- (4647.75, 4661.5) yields -1.5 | 13.5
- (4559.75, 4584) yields -4.6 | 13.2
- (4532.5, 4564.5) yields -1.3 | 11.3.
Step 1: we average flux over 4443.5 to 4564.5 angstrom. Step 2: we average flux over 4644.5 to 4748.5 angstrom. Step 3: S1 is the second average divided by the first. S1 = 1.2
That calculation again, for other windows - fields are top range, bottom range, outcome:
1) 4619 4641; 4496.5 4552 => 1.26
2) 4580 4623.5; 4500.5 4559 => 1.22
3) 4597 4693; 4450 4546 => 1.29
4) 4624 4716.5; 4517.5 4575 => 1.16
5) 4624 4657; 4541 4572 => 1.08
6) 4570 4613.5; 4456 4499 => 1.31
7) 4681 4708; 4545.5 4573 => 1.05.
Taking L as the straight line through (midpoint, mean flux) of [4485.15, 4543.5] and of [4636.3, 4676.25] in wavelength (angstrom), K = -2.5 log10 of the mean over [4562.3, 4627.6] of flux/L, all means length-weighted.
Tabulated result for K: -0.111 mag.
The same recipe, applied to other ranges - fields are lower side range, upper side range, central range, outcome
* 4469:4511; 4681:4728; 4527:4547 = 0.166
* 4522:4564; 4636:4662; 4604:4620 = -0.128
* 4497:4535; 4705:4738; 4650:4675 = -0.070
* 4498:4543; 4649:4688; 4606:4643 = -0.114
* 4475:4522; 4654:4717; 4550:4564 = -0.056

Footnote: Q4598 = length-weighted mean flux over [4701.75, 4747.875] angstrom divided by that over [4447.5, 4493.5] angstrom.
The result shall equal 1.34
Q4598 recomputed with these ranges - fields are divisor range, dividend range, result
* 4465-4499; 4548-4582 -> 1.21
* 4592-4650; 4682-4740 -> 0.97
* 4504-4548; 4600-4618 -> 1.28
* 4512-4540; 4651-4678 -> 1.31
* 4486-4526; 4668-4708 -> 1.15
